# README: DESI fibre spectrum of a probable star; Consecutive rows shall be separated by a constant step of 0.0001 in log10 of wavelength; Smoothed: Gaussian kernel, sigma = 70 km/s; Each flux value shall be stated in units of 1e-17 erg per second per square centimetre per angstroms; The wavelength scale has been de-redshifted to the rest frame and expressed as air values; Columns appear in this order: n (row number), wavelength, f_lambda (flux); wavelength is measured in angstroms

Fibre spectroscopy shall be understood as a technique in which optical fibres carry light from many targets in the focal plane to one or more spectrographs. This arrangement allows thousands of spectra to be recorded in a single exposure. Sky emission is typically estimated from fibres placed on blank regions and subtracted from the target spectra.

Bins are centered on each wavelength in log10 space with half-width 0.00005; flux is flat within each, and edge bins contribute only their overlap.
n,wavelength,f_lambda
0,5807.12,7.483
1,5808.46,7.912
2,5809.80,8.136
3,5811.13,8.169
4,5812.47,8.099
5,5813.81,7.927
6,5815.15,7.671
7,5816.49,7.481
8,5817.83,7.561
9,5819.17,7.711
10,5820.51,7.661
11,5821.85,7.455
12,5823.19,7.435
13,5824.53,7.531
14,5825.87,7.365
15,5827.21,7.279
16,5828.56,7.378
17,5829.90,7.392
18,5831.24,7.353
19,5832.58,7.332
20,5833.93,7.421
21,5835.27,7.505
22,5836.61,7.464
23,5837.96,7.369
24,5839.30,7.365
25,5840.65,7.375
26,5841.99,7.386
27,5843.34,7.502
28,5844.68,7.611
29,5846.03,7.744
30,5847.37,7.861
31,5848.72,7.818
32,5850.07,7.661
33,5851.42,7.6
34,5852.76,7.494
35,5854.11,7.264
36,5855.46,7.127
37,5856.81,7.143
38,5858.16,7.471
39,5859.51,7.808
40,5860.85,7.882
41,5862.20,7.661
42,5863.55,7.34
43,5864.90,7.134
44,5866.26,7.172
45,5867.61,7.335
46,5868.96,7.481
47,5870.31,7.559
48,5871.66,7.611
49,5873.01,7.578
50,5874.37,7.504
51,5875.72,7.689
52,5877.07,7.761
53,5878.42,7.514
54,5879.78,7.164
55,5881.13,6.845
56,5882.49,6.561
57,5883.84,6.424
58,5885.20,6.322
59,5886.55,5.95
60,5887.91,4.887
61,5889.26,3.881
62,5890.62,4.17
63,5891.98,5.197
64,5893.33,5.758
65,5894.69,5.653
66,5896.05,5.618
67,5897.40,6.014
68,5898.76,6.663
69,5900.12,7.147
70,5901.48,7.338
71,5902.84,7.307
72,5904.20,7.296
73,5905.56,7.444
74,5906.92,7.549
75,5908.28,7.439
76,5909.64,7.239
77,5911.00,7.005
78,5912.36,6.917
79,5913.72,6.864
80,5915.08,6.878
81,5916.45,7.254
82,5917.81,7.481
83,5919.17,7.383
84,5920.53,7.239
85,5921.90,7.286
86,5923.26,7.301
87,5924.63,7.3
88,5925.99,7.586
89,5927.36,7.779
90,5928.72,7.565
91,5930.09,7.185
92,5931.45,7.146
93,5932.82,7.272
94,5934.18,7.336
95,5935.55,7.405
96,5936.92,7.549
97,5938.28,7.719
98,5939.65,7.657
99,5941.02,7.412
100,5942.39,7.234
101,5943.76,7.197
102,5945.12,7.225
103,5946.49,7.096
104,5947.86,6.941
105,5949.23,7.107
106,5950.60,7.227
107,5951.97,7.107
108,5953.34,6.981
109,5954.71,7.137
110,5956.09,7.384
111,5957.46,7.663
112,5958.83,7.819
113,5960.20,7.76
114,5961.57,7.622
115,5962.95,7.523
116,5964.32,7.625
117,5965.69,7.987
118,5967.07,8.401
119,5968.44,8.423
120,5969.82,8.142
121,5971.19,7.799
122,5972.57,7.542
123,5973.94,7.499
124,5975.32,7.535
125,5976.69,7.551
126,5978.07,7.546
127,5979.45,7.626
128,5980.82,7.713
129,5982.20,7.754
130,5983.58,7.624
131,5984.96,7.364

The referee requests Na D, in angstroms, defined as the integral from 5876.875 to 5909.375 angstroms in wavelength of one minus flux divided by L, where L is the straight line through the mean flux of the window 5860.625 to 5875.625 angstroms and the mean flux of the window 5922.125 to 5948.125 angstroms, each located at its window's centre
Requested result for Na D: 4.5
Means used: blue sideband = 7.47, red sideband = 7.37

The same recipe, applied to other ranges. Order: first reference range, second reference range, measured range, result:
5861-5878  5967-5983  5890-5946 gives 4.4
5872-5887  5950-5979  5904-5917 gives 0.1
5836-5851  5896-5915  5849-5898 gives 3.3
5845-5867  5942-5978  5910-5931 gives 0.7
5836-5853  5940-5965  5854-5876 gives 0.2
